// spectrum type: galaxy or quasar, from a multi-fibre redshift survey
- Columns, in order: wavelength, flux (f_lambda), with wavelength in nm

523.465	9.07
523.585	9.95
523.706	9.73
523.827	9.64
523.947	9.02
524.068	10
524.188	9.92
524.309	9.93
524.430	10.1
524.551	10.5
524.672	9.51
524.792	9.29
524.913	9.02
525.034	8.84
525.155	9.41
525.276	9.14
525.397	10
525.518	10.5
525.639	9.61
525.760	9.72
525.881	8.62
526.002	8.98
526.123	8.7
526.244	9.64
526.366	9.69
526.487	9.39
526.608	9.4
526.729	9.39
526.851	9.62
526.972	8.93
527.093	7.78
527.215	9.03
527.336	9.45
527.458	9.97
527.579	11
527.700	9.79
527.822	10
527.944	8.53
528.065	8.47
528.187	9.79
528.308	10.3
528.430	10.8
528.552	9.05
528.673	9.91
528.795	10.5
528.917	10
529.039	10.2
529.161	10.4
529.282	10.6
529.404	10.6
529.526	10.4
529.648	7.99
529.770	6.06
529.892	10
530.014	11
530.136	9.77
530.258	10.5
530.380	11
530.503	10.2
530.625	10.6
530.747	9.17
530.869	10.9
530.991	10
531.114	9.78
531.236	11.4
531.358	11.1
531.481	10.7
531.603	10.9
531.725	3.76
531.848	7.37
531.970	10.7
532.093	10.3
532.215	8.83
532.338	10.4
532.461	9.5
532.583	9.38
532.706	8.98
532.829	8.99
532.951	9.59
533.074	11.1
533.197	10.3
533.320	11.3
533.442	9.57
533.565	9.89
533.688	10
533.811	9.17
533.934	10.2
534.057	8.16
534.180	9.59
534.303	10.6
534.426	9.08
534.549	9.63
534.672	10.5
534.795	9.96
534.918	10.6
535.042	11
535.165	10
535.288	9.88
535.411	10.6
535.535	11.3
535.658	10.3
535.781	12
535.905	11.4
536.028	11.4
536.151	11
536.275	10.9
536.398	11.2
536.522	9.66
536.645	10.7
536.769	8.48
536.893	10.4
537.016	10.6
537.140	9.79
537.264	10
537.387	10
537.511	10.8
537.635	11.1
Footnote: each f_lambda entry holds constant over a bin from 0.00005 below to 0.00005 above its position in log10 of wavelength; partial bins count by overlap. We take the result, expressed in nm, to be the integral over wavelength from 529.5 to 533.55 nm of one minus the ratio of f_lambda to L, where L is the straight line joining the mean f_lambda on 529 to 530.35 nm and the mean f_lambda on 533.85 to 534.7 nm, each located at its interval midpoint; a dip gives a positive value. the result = -0.003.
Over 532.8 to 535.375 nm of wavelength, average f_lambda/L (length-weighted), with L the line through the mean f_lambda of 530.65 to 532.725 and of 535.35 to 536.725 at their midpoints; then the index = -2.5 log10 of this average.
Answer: 0.04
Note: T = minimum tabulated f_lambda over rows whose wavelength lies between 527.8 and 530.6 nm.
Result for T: 6.06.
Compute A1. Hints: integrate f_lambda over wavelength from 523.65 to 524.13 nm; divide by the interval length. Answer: 9.61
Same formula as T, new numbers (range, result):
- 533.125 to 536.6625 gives 8.16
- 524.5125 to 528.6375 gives 7.78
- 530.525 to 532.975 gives 3.76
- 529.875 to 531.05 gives 9.17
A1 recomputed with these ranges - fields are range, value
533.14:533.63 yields 10.3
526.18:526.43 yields 9.63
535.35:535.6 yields 10.9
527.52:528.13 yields 9.55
